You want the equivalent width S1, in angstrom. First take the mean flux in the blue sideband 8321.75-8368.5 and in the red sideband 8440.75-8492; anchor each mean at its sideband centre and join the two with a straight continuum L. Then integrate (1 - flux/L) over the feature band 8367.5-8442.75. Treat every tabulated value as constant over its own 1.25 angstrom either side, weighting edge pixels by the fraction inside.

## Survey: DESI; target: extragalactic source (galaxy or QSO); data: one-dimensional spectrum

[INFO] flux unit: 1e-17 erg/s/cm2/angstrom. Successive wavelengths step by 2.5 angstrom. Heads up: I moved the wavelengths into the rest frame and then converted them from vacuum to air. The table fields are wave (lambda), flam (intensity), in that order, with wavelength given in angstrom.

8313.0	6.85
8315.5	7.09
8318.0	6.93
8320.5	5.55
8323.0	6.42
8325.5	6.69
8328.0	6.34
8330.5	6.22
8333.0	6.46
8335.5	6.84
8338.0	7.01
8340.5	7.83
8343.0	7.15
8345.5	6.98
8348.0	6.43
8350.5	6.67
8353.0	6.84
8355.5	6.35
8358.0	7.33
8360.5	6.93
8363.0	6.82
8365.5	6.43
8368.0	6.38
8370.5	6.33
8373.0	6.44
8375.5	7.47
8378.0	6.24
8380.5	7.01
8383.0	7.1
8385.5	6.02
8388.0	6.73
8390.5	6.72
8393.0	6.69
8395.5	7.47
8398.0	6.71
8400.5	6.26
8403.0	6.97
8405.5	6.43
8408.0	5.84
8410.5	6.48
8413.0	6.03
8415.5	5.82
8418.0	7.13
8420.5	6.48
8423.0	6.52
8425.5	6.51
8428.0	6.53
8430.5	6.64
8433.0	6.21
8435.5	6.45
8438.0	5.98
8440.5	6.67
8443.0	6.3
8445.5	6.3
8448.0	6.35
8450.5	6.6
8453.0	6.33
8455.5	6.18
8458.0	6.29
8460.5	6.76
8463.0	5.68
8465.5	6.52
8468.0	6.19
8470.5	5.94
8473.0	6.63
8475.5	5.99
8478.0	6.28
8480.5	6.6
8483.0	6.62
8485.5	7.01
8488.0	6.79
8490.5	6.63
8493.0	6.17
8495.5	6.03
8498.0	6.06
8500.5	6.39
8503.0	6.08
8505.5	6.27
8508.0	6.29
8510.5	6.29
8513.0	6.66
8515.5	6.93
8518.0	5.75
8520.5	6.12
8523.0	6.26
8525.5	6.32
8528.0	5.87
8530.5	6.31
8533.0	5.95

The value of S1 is 0.4 angstrom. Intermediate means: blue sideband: 6.75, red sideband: 6.4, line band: 6.54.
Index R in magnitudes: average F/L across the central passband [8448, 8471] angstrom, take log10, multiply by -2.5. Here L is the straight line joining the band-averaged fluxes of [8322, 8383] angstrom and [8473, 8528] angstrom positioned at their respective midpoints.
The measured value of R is 0.03 mag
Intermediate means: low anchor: 6.74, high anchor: 6.35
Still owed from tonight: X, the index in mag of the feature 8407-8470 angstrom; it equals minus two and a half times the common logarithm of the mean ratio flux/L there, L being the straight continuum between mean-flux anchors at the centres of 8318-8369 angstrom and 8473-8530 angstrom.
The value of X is 0.02 mag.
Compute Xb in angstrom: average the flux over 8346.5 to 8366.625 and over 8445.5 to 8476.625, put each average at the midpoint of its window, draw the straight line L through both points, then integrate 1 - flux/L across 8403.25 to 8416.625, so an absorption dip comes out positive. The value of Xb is 0.7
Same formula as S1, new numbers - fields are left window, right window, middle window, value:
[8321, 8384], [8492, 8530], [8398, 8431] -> 0.5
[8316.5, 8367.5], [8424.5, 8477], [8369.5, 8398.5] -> -0.8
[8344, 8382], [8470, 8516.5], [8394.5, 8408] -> -0.1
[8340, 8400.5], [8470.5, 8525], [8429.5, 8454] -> 0.6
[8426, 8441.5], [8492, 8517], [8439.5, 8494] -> -0.3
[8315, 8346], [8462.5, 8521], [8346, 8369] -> -0.2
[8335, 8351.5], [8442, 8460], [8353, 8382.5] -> 0.6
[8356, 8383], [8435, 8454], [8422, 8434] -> -0.1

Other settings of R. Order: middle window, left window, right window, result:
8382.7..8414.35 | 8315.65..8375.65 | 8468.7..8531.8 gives 0.003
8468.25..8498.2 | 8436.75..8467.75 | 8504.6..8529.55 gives -0.017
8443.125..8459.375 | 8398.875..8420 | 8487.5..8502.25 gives 0.001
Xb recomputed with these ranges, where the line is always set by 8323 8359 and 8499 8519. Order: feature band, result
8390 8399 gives -0.4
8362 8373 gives 0.4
